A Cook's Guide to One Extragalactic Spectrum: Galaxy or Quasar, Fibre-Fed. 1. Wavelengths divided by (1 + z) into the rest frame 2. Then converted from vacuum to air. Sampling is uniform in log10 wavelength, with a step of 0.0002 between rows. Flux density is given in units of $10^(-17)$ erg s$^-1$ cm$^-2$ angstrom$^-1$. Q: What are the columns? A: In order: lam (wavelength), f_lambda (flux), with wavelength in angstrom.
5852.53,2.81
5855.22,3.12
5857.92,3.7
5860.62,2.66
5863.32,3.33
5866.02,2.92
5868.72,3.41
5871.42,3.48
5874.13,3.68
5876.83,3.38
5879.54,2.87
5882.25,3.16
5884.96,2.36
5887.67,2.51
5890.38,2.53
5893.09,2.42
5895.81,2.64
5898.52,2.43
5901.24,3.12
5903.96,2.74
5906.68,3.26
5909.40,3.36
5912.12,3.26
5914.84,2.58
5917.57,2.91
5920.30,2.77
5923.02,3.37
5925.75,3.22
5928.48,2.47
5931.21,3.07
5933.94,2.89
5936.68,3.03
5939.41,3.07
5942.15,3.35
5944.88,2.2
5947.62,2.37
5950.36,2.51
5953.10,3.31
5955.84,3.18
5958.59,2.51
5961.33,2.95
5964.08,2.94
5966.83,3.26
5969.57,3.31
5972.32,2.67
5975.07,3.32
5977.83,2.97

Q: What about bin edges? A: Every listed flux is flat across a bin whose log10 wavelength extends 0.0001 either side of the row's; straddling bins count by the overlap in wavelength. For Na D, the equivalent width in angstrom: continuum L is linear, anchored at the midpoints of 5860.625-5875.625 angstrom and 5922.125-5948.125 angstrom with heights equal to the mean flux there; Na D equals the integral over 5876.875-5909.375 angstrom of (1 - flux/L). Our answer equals 3.8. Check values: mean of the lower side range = 3.3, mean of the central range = 2.78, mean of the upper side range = 2.91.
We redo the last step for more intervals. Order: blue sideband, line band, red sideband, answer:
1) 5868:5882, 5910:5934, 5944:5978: 1.02 angstrom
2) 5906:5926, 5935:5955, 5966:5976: 1.68 angstrom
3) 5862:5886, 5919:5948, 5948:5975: 1.16 angstrom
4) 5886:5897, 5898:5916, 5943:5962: -2.95 angstrom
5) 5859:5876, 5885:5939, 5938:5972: 3.71 angstrom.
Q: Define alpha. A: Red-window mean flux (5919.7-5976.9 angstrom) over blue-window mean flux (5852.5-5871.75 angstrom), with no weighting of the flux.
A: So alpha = 0.92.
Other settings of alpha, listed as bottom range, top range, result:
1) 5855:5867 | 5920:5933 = 0.95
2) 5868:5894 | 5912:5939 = 0.99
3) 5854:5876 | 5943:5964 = 0.84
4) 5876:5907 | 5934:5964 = 1.03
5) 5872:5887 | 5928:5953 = 0.91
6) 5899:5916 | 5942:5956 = 0.91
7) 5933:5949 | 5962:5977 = 1.10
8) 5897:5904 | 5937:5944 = 1.13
